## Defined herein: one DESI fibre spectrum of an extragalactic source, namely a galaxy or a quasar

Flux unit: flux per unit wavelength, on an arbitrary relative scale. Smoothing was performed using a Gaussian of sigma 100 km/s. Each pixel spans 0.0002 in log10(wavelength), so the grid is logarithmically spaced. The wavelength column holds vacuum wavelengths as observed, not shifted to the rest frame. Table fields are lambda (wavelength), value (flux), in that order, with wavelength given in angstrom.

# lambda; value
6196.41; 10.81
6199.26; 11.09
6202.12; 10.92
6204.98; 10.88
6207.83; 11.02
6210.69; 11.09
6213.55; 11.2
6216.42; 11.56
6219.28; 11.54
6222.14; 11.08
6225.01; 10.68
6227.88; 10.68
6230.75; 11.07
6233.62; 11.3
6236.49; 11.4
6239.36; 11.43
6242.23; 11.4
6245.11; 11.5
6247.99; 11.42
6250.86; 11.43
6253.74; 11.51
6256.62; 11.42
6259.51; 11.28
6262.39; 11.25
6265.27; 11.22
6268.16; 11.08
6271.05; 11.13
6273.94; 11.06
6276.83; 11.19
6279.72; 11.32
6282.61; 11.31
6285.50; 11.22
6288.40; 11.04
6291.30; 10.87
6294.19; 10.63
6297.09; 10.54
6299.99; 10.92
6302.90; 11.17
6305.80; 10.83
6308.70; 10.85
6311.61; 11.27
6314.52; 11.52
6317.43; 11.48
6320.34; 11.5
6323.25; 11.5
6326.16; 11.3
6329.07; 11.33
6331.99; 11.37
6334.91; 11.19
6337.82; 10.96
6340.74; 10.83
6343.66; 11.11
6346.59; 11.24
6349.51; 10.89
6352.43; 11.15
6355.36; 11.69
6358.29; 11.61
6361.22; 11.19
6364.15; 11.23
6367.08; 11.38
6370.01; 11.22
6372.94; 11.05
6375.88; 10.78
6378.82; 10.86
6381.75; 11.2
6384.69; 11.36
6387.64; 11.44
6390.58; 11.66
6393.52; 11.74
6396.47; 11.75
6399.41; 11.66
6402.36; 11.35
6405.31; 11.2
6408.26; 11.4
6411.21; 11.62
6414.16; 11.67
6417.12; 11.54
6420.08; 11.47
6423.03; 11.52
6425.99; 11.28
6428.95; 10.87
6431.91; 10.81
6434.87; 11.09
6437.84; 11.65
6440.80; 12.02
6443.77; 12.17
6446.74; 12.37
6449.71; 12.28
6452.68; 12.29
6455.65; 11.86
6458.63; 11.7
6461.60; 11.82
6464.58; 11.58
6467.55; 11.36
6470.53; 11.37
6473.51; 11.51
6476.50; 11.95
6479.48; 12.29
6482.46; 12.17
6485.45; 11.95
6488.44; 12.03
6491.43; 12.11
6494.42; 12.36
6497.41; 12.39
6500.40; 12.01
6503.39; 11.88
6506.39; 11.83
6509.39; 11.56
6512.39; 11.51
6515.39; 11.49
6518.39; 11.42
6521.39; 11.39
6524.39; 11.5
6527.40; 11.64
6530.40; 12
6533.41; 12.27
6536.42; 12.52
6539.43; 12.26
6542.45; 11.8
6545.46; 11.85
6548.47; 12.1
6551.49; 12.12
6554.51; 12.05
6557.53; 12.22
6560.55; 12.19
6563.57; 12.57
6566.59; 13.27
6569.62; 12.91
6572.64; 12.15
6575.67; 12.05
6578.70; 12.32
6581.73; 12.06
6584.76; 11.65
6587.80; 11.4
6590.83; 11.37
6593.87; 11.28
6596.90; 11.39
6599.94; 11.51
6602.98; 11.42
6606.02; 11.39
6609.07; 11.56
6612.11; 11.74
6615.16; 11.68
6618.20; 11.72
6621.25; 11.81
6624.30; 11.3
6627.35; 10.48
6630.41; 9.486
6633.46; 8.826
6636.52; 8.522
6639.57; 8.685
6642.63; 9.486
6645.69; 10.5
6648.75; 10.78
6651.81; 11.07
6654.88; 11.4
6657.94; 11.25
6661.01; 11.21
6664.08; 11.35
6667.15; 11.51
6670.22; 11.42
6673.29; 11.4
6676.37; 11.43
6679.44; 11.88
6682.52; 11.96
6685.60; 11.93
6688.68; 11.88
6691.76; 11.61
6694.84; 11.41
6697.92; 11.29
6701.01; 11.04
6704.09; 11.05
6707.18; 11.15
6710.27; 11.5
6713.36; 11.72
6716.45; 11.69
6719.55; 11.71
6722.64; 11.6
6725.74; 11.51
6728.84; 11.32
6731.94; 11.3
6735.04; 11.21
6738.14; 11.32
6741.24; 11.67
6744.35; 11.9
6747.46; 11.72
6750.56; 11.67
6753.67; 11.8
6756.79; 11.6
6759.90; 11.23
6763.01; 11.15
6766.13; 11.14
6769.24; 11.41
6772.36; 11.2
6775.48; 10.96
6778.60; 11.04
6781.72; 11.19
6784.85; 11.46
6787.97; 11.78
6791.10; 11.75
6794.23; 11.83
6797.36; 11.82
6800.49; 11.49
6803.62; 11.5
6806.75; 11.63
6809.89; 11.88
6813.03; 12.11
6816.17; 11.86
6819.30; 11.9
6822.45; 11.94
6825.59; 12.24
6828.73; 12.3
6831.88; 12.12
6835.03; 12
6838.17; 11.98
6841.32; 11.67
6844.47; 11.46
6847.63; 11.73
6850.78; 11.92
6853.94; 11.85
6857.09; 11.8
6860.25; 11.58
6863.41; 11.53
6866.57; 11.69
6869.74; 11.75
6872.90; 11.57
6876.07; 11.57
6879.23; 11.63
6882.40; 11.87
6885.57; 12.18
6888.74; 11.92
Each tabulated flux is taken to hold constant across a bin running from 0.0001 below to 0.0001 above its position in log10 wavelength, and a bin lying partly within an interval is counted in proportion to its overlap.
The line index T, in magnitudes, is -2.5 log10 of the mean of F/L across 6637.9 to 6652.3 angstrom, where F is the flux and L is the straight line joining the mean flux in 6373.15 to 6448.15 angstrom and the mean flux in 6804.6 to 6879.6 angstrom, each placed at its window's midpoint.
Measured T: 0.16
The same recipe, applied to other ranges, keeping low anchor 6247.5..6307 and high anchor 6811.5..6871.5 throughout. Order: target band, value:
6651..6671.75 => 0.03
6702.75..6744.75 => 0.02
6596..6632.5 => 0.03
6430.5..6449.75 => -0.04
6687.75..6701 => 0.02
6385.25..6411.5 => -0.02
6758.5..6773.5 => 0.05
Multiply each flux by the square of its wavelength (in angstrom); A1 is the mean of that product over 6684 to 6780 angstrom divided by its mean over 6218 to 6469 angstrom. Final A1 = 1.14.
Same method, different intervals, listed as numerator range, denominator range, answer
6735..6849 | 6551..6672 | 1.09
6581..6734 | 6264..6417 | 1.10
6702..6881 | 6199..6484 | 1.17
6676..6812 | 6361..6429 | 1.13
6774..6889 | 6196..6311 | 1.26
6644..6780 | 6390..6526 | 1.05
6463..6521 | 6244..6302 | 1.13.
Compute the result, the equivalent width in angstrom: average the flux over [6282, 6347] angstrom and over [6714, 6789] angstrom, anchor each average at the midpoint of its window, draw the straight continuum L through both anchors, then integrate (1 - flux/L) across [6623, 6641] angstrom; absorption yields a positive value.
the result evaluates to 2.9 angstrom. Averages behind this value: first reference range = 11.1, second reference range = 11.4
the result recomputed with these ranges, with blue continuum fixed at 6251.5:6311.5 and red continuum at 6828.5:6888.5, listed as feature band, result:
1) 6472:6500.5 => -1.8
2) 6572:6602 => -0.6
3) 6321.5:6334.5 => -0.2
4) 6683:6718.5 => 0.3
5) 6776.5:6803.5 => 0.4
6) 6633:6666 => 3.4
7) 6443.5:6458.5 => -1.1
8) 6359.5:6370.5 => -0.1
